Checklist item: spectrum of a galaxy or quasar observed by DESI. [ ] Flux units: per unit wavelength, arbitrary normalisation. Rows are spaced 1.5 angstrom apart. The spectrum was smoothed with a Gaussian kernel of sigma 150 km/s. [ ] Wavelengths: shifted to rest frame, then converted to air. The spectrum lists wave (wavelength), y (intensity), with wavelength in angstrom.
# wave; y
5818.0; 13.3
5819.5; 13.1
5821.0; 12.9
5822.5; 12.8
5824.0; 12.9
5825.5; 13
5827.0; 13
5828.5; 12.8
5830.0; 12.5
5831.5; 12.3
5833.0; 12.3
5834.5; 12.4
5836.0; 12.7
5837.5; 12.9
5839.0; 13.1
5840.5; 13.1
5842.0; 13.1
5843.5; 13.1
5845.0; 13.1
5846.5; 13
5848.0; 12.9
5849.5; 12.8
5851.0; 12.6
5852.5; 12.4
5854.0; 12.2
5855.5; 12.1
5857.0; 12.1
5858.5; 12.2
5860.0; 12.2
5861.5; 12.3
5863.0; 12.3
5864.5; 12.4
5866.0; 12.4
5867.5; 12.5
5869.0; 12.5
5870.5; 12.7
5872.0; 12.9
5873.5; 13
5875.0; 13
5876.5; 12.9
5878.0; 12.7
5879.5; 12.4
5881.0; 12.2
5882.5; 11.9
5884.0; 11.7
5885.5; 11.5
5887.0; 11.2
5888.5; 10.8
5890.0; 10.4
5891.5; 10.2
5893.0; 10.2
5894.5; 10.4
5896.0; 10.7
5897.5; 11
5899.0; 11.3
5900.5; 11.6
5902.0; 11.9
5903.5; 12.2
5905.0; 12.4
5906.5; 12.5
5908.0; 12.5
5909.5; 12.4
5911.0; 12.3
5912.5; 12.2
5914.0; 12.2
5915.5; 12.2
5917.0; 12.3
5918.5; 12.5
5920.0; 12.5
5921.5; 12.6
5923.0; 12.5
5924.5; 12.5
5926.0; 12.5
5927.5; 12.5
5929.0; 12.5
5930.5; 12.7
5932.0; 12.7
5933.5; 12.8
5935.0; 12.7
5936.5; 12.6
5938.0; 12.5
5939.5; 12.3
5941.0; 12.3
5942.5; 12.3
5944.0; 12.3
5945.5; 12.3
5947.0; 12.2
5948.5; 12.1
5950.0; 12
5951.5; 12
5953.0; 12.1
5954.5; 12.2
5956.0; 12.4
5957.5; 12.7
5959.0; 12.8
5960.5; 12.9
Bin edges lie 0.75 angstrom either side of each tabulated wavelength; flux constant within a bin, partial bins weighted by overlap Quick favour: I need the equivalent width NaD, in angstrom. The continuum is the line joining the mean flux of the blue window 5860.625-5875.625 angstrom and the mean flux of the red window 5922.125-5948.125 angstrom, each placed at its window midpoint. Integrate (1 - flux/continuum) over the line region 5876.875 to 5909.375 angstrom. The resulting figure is 2.6 angstrom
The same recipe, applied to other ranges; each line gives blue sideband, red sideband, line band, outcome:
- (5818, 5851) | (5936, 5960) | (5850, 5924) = 3.3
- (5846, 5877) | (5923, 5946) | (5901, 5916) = 0.3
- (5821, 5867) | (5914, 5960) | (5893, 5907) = 1.2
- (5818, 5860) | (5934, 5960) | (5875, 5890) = 0.8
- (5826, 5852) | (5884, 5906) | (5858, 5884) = -1.4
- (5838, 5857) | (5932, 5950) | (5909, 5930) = 0.1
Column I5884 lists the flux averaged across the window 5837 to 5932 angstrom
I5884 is 12.2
